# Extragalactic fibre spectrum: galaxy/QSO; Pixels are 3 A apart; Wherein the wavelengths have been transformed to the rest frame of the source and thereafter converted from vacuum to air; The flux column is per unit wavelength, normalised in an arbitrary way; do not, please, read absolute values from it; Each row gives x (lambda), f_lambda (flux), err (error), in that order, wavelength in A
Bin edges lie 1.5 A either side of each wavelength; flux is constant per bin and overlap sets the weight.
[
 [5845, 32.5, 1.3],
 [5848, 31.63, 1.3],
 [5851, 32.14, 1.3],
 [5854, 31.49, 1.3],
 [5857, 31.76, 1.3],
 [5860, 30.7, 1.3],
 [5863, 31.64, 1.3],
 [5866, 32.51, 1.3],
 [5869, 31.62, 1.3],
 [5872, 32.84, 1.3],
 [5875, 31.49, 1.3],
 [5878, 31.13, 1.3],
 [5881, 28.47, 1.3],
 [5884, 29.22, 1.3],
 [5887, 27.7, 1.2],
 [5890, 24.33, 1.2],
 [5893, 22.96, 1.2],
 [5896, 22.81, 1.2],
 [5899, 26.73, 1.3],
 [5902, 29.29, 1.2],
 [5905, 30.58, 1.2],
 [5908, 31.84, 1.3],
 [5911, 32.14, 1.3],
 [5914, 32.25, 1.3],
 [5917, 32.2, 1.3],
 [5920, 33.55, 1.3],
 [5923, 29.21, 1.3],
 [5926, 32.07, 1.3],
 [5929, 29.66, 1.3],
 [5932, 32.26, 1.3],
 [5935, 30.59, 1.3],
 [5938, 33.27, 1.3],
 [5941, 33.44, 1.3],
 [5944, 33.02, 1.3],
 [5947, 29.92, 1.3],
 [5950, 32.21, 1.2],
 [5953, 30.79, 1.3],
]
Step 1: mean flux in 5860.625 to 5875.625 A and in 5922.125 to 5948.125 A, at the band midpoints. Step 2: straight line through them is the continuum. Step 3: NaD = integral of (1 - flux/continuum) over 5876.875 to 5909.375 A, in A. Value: 4.2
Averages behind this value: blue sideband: 32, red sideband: 31.6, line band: 27.7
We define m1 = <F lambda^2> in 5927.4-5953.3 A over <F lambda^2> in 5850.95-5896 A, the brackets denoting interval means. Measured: 1.09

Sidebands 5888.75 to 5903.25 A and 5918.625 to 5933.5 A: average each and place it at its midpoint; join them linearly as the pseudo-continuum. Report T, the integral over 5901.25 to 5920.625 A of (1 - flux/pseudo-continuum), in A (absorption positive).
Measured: -2.4 A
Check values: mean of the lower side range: 25.2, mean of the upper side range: 31.3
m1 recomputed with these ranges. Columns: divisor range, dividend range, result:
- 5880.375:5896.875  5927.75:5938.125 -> 1.23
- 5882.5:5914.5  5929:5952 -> 1.15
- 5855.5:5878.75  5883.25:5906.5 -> 0.85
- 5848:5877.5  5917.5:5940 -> 1.02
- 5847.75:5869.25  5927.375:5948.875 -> 1.03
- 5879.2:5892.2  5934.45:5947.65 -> 1.21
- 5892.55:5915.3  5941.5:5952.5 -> 1.12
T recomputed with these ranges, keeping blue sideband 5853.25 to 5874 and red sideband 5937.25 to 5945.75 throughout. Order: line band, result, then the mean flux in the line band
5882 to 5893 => 1.9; 26.6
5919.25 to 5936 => 0.9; 31.1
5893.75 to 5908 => 2.1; 27.6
